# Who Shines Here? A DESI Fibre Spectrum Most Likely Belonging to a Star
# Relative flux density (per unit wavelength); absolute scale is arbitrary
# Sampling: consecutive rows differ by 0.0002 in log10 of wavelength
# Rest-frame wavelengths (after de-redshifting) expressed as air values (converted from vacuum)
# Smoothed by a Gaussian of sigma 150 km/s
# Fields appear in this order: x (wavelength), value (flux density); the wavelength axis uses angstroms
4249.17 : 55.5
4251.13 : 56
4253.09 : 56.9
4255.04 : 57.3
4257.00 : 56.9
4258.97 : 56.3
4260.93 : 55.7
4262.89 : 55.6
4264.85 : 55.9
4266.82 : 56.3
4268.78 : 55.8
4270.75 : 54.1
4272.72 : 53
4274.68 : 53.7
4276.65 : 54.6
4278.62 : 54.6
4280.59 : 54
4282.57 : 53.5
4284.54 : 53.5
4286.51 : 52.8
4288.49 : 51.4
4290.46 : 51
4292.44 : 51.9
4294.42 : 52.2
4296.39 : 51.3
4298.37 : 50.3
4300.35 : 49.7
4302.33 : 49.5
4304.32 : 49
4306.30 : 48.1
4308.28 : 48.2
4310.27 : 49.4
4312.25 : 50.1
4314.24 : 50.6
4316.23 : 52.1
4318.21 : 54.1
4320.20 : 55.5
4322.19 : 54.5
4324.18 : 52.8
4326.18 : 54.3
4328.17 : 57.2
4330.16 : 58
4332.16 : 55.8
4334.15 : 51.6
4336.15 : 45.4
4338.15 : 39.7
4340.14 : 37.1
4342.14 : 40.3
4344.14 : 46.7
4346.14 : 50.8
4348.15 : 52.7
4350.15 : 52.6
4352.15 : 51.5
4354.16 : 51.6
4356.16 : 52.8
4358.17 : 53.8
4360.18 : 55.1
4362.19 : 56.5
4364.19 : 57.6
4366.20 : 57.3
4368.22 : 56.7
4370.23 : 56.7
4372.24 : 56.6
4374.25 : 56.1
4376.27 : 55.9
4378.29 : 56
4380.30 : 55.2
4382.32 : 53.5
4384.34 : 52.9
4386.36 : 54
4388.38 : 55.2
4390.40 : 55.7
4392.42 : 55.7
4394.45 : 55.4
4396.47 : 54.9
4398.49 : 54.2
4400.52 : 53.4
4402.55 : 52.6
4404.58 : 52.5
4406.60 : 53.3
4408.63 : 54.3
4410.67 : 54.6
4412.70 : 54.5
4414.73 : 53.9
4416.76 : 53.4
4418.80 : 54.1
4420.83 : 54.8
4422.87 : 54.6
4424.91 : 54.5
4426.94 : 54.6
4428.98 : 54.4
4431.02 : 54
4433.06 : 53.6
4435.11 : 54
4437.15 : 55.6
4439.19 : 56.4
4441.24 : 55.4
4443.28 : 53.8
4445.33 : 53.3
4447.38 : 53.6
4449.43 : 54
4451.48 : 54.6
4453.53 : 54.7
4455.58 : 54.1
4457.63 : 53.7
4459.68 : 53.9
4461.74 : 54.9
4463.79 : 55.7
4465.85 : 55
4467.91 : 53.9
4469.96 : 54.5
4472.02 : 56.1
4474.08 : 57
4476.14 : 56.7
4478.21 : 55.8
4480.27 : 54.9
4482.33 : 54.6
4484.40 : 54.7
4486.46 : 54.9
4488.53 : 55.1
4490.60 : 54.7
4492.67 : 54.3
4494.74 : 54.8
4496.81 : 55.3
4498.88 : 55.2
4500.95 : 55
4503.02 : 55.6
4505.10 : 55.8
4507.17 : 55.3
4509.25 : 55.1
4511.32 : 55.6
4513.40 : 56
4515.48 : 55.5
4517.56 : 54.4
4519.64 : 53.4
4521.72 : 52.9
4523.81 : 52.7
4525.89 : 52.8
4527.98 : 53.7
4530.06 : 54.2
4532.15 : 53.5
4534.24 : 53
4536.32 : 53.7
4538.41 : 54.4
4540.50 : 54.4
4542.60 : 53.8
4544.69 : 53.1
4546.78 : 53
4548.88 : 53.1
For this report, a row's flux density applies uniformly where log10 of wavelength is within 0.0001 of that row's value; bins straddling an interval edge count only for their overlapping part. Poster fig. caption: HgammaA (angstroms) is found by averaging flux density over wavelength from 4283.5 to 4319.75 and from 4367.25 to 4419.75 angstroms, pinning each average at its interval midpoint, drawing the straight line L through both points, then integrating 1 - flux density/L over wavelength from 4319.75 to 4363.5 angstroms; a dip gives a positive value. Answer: 1.1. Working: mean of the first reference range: 50.9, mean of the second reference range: 54.7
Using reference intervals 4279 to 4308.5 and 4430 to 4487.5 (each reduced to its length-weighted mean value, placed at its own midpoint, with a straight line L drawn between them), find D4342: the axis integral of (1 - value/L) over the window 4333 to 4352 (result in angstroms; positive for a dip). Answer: 2.1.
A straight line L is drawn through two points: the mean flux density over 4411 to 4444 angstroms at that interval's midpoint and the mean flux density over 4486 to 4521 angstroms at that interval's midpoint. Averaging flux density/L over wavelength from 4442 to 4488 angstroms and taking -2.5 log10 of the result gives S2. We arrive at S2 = 0.00 mag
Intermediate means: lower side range 54.5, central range 54.8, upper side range 55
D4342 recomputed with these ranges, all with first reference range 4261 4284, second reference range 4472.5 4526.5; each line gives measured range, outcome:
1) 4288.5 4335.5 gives 2.3 angstroms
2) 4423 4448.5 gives 0.2 angstroms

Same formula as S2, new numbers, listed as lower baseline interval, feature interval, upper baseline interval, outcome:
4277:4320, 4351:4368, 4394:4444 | -0.035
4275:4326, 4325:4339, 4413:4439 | 0.014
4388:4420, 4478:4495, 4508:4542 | -0.014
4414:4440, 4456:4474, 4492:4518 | 0.000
